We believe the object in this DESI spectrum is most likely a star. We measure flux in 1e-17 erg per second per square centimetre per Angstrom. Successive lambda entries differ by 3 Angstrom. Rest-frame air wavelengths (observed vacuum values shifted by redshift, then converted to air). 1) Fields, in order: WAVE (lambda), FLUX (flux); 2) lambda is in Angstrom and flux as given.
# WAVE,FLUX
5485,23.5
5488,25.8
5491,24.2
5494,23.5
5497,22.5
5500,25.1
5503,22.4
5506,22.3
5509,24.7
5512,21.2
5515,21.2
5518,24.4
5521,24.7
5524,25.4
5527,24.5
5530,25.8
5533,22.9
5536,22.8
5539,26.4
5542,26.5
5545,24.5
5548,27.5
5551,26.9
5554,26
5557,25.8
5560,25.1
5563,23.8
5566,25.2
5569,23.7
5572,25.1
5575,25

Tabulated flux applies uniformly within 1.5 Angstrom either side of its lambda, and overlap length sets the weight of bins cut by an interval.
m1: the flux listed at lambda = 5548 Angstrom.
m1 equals 27.5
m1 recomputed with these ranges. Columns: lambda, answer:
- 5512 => 21.2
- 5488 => 25.8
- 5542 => 26.5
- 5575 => 25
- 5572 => 25.1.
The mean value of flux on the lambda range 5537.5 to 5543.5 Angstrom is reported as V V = 26.4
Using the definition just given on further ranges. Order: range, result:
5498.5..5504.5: 23.8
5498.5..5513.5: 23.1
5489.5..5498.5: 23.4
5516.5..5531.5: 25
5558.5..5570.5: 24.4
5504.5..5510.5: 23.5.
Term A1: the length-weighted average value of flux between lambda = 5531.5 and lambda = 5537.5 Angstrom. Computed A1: 22.8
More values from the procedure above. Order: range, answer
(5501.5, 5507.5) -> 22.3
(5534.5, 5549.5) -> 25.5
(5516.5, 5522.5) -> 24.5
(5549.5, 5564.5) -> 25.5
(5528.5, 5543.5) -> 24.9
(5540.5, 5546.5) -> 25.5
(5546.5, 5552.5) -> 27.2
